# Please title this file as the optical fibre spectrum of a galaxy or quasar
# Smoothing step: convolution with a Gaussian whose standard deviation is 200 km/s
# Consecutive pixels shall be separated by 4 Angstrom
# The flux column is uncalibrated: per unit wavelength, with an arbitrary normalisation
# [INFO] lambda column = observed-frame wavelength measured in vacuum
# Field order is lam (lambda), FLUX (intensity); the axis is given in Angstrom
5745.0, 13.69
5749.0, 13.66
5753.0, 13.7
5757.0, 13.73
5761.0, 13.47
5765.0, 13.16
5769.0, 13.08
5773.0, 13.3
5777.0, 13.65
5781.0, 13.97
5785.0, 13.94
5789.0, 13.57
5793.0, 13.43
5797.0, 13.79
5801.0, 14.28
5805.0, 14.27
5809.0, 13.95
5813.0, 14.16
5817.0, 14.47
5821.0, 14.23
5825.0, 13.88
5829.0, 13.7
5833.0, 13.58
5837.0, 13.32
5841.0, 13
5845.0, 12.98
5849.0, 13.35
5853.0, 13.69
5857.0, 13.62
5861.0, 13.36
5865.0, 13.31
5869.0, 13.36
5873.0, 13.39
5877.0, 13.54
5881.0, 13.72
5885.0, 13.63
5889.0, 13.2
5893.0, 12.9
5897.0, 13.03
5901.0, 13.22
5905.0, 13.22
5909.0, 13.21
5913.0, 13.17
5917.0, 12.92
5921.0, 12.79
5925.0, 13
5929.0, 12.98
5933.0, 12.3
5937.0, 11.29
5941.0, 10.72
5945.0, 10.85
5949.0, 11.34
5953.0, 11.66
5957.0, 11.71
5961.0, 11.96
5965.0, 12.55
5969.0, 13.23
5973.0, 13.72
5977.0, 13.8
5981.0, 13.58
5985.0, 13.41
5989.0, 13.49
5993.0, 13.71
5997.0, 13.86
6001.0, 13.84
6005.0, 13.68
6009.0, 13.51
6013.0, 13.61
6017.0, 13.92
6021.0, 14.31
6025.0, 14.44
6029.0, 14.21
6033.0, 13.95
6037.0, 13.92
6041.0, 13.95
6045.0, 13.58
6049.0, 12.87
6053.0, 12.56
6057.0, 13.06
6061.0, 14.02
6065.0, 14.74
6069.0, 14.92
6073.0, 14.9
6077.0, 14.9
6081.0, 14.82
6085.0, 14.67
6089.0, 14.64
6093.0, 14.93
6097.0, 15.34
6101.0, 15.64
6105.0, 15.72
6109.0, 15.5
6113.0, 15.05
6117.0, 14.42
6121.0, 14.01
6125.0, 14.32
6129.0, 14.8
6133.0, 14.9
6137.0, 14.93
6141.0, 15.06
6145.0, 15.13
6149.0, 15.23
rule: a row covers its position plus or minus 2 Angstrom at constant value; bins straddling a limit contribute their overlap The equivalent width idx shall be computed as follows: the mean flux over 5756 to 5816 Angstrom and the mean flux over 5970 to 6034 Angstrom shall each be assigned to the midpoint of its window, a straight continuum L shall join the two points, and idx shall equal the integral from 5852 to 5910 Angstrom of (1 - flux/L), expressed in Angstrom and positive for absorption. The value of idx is 1.7 Angstrom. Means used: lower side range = 13.7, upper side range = 13.8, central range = 13.4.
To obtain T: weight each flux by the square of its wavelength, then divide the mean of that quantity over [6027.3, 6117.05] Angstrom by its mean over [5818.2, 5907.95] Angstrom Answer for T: 1.15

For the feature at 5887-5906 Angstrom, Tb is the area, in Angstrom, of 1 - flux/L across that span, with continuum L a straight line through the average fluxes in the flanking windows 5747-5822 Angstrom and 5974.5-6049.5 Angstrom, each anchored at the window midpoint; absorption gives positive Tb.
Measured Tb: 0.9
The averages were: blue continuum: 13.8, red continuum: 13.8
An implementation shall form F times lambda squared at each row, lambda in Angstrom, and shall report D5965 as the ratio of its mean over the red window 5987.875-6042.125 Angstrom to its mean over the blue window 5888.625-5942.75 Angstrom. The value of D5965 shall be 1.13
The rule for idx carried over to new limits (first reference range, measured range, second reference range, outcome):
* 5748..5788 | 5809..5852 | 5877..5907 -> -0.81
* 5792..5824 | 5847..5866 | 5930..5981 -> -0.03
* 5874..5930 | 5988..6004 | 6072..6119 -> 0.40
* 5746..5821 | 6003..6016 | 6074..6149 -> 0.85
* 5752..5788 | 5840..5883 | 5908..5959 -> -2.19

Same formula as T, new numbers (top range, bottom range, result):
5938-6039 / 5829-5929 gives 1.03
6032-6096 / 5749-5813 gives 1.14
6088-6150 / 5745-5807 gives 1.23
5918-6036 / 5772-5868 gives 1.00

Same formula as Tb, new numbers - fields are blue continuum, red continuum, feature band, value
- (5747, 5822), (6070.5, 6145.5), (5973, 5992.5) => 1.19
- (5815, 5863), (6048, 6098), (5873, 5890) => 0.26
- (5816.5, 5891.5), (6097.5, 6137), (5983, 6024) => 1.66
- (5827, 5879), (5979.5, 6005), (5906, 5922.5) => 0.57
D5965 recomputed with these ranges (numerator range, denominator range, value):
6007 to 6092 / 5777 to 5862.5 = 1.11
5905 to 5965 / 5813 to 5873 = 0.93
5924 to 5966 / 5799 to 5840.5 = 0.88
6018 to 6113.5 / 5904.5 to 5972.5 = 1.22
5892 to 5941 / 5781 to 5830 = 0.95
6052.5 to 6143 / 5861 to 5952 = 1.23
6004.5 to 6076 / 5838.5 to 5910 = 1.10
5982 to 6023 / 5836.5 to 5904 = 1.08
